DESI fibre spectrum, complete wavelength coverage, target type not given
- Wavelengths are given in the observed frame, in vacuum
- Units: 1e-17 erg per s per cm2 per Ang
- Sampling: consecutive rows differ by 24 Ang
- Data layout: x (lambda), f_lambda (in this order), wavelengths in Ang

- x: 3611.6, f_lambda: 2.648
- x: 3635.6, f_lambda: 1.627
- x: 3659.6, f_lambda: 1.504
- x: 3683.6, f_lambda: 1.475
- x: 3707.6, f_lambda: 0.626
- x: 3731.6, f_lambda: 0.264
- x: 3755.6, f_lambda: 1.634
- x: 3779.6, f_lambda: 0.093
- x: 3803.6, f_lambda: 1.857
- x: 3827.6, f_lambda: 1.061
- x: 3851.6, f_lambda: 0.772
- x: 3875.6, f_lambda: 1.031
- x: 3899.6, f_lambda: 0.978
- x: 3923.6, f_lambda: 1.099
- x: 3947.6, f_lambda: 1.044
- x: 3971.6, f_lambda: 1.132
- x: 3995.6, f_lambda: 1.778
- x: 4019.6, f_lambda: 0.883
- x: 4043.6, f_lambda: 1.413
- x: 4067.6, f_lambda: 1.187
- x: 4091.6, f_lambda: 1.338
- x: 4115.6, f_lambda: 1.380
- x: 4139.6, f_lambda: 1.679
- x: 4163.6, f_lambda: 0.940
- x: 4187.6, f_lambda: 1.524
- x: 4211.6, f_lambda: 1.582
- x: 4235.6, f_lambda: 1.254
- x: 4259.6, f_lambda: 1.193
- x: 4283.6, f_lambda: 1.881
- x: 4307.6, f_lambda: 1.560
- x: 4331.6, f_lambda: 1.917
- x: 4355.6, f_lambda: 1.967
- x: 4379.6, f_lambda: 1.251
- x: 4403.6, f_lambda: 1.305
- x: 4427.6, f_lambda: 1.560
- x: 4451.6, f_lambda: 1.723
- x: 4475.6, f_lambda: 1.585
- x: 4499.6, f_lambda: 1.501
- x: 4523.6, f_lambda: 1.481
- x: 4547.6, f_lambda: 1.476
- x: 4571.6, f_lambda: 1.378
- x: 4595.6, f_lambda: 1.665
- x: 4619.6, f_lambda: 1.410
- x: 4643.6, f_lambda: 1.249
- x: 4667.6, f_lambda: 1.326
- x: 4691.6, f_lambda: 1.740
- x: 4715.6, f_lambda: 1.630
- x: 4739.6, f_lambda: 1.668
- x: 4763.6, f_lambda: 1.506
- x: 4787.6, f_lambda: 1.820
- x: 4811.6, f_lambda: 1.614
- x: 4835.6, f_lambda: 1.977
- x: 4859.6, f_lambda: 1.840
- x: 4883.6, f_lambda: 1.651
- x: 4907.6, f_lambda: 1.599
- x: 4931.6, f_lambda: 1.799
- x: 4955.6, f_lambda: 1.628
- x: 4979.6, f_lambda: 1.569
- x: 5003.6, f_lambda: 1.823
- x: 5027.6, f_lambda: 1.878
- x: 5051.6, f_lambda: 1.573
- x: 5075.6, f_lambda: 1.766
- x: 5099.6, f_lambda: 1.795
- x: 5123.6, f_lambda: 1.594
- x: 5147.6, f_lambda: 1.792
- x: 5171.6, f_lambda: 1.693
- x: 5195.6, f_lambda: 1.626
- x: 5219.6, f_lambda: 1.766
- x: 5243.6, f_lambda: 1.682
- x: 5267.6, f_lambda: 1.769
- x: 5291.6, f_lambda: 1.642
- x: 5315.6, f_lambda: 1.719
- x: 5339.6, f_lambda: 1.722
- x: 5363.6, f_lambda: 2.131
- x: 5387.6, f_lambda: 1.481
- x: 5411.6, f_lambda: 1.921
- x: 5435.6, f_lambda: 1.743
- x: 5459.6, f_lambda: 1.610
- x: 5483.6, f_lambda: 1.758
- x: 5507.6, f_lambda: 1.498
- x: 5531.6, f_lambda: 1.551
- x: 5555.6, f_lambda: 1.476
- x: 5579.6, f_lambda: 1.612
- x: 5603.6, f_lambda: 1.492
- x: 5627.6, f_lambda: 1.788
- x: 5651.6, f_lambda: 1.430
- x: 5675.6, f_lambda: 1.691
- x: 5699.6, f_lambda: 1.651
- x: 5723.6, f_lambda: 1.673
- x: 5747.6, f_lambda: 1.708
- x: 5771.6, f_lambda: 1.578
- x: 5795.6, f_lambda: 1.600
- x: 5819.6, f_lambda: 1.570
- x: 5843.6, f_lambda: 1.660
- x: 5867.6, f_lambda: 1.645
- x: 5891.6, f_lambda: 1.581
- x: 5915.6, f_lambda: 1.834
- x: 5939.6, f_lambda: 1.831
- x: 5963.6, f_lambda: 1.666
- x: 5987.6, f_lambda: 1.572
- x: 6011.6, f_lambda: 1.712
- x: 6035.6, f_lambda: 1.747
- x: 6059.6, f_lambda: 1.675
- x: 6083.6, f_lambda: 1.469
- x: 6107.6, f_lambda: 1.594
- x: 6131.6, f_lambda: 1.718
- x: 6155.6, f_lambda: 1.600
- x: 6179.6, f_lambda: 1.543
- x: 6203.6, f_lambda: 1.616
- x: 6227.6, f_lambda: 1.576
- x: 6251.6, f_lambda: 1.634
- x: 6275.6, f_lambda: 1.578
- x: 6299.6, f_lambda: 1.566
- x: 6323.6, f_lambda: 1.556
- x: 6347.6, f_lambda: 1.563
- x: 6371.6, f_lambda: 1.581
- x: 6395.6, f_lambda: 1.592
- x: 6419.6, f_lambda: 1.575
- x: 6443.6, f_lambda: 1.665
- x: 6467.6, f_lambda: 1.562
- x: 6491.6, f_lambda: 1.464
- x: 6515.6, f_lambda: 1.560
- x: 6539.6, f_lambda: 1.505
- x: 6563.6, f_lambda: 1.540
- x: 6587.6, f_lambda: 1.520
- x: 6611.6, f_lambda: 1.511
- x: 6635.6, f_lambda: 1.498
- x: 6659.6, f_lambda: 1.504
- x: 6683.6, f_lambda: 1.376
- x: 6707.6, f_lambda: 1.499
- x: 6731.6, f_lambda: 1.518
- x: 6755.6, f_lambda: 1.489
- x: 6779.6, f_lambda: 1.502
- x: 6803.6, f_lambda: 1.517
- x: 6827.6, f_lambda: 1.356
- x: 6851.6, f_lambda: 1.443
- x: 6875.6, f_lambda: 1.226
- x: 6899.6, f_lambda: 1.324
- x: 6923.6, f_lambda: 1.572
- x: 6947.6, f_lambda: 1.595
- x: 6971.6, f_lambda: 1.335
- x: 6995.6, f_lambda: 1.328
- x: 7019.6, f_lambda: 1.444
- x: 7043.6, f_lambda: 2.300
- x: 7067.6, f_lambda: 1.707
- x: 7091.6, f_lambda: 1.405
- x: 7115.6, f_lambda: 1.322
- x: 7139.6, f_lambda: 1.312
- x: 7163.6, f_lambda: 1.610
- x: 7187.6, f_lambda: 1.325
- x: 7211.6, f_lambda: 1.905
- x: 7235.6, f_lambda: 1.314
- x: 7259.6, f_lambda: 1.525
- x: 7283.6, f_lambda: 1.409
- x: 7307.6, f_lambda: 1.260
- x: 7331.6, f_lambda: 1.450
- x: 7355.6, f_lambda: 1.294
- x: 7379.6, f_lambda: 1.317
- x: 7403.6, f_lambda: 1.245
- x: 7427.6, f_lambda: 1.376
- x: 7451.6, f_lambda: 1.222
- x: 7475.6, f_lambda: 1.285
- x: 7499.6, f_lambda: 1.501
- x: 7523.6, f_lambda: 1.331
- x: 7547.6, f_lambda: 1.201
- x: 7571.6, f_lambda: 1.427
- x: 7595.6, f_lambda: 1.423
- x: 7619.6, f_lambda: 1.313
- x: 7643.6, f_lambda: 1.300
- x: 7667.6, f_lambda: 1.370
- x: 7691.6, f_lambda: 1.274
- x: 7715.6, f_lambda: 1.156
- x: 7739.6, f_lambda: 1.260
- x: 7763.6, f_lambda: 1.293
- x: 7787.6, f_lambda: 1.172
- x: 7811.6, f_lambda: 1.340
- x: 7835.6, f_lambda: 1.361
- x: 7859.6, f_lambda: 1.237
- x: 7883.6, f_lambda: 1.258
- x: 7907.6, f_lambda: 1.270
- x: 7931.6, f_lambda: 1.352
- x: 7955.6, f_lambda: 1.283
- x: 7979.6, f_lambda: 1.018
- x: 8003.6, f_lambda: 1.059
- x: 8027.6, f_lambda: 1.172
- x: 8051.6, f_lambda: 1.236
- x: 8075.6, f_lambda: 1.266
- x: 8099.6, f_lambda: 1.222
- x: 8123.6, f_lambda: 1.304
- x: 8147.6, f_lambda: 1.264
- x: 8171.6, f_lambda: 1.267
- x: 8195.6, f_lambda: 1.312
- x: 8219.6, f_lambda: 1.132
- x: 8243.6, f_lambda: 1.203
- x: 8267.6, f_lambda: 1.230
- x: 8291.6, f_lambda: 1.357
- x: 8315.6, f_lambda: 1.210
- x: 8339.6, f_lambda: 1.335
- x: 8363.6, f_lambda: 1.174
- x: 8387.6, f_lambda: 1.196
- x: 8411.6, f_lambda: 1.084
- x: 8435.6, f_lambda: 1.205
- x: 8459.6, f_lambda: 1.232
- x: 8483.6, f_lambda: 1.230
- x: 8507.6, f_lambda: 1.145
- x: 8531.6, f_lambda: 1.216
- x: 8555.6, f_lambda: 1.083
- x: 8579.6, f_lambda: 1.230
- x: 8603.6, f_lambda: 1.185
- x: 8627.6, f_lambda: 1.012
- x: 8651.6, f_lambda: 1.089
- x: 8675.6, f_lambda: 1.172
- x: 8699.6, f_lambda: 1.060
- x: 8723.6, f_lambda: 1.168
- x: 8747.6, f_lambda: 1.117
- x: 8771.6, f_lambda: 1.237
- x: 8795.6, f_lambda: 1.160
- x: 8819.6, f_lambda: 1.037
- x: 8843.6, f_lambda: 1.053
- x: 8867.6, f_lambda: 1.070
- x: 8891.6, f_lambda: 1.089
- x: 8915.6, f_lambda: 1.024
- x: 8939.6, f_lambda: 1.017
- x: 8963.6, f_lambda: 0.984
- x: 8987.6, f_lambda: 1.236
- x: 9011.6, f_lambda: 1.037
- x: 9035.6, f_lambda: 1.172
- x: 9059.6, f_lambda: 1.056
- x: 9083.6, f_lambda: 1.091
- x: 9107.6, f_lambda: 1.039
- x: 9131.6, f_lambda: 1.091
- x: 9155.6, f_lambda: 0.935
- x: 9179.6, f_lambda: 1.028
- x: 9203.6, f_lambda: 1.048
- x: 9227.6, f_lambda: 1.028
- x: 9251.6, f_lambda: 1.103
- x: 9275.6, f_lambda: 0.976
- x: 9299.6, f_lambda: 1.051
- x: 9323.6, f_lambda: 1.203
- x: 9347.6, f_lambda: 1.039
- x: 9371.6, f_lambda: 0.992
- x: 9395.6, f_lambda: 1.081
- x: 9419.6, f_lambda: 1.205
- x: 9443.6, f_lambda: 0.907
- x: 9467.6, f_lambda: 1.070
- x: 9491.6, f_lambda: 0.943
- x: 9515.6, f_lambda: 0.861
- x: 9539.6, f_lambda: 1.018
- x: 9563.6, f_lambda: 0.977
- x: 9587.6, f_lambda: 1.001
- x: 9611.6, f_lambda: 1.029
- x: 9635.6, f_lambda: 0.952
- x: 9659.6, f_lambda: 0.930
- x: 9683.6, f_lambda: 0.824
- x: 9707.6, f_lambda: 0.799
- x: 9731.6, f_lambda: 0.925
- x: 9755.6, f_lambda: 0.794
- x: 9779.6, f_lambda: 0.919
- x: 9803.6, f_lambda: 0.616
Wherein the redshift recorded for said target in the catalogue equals 0.072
